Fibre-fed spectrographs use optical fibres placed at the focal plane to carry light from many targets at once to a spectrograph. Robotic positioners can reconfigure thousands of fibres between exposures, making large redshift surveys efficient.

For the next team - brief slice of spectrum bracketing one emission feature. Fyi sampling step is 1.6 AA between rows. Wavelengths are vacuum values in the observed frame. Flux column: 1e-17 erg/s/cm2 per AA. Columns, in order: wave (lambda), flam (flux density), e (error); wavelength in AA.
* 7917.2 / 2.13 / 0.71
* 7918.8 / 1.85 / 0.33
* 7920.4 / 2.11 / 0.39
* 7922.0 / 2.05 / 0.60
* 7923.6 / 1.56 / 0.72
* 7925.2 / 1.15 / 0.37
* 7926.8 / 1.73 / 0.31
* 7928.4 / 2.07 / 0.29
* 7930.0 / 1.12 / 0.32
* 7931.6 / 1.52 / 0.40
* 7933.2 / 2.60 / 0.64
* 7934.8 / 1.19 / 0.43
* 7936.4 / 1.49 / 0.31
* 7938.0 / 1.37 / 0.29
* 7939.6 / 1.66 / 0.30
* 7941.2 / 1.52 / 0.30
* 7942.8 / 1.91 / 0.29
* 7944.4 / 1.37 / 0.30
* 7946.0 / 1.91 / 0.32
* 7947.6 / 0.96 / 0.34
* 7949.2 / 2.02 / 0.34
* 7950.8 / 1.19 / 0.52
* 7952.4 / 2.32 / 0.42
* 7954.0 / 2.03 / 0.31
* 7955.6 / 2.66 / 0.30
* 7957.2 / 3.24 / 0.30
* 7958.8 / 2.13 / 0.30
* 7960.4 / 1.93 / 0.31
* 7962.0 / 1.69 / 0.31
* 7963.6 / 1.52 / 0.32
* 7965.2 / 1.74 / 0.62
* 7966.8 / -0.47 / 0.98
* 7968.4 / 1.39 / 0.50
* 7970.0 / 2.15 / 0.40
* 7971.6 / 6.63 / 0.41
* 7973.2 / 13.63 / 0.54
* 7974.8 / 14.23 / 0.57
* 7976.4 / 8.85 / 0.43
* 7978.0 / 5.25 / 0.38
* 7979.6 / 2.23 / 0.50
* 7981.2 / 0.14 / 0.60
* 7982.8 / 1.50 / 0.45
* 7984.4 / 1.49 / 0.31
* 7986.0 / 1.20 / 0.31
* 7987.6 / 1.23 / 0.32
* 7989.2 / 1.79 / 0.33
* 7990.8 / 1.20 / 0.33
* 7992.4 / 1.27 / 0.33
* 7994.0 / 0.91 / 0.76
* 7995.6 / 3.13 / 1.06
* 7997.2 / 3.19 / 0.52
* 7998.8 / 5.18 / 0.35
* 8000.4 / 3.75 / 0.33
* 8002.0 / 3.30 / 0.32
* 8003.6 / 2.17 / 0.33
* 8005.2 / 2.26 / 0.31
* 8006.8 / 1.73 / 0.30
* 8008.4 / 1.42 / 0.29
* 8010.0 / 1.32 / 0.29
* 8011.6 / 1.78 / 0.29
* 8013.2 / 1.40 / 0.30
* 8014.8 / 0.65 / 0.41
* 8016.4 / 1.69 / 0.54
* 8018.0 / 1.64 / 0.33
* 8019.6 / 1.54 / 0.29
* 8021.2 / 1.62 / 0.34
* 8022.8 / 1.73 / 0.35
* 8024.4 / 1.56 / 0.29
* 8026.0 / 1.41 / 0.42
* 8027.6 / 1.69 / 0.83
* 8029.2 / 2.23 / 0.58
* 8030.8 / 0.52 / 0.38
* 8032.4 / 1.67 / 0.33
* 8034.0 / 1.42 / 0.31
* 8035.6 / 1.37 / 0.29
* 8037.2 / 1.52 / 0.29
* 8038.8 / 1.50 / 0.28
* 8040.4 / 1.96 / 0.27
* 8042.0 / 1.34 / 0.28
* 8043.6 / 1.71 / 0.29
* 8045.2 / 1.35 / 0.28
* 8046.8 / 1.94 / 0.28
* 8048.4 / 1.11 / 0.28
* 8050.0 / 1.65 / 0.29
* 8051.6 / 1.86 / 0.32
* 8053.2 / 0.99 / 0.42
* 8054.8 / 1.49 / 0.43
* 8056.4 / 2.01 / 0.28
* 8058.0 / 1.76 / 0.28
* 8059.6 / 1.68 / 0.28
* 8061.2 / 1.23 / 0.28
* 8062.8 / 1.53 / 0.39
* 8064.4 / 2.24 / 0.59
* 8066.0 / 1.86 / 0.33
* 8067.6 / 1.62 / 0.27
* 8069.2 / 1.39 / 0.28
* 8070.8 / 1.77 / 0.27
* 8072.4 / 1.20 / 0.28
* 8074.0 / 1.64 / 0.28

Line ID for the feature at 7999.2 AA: [N II] 6583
